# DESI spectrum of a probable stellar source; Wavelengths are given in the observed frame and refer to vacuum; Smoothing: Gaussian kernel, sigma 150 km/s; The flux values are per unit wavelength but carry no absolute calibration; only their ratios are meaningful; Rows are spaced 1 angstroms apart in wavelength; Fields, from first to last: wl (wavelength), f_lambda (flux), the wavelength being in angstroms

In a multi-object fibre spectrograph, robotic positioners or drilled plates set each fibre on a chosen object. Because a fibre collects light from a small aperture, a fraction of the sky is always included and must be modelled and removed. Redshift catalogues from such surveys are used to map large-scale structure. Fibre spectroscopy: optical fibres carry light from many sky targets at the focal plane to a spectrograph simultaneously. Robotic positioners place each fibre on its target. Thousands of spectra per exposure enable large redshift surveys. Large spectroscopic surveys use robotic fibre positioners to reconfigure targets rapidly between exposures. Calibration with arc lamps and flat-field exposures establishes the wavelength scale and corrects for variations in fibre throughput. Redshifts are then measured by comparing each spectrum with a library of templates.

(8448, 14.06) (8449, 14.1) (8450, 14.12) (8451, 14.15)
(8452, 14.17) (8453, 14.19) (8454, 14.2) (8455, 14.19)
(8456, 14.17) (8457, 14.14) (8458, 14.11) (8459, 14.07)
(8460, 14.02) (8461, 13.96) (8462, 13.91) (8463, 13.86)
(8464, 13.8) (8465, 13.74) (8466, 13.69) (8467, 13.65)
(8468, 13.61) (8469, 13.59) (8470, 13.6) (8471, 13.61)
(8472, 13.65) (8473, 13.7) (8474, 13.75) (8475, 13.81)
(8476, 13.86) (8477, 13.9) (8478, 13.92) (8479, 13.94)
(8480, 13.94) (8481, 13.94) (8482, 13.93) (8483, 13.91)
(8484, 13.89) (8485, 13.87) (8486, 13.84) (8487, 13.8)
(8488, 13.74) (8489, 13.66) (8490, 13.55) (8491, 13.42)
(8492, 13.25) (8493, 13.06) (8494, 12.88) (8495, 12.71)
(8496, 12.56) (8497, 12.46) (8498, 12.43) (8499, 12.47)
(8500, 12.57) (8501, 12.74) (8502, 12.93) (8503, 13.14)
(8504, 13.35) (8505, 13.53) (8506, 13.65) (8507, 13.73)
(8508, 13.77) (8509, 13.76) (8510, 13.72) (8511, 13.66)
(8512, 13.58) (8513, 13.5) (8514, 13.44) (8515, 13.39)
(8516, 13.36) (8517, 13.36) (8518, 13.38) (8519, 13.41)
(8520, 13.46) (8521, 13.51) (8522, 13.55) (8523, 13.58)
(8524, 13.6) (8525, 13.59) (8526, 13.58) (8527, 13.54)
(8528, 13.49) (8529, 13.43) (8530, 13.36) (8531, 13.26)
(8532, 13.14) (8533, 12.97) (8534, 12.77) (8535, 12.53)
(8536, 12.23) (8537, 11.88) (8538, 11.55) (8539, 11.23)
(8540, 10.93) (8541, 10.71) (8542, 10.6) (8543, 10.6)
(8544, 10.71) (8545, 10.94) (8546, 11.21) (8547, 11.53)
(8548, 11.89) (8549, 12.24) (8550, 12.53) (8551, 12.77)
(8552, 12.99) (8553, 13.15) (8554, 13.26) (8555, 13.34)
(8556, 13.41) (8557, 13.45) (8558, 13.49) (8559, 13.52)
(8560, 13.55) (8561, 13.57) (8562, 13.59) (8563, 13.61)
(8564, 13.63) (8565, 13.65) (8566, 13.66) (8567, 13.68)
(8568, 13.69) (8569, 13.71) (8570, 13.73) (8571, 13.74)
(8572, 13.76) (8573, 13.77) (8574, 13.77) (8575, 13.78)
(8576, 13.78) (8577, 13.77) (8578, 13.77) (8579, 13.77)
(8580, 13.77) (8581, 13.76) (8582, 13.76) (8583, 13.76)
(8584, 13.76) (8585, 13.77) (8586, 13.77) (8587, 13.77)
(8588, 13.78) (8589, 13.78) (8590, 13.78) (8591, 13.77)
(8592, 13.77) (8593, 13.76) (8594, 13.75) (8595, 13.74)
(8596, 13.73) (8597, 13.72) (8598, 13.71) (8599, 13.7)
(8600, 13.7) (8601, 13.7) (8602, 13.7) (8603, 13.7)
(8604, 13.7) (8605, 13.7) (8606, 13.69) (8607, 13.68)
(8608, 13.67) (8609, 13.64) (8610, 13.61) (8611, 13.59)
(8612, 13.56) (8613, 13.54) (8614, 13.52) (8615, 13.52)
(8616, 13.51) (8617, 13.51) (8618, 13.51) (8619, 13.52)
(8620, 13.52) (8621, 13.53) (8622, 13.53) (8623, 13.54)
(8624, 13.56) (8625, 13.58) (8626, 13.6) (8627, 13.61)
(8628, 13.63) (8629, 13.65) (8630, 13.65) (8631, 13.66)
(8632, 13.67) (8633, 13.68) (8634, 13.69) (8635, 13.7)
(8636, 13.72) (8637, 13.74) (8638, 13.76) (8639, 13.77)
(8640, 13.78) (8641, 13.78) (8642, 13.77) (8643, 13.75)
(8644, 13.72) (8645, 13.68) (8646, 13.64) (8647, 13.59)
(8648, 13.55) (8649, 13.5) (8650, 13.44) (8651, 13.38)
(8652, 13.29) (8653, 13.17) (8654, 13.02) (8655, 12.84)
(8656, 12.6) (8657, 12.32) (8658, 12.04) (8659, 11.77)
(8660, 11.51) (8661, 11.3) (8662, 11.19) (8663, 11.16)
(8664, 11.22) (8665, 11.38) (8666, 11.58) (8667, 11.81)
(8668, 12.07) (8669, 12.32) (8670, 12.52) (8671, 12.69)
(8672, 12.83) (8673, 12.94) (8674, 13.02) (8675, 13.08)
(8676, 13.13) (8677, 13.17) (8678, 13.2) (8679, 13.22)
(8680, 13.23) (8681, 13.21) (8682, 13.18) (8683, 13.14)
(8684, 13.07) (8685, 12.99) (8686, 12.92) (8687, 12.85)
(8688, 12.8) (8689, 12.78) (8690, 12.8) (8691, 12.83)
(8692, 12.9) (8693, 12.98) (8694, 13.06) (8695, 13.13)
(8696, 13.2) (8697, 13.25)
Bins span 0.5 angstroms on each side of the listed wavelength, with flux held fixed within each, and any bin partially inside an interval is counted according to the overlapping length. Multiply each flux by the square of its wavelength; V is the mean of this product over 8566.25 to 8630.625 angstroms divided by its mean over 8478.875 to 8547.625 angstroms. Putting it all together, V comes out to 1.1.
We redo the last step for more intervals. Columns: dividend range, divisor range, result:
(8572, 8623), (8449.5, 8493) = 1.02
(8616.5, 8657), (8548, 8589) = 1.02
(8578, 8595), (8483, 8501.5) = 1.07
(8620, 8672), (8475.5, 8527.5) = 1.00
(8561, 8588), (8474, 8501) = 1.04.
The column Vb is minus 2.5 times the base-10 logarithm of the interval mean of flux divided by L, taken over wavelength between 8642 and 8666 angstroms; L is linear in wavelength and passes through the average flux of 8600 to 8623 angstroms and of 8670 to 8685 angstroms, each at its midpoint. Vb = 0.050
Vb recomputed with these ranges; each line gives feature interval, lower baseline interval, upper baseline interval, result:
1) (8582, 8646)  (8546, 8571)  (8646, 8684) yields -0.06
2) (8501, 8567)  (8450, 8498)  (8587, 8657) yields 0.06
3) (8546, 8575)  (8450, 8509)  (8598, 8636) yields 0.03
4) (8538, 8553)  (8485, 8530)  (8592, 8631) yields 0.17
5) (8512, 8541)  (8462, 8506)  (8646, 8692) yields 0.02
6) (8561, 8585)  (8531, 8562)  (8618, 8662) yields -0.09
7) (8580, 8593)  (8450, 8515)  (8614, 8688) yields -0.04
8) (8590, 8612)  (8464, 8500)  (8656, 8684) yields -0.07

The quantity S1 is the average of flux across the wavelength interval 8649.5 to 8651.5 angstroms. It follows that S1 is 13.4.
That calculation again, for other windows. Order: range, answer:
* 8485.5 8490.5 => 13.7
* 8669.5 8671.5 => 12.6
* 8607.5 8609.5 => 13.7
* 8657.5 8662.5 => 11.6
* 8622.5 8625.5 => 13.6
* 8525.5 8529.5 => 13.5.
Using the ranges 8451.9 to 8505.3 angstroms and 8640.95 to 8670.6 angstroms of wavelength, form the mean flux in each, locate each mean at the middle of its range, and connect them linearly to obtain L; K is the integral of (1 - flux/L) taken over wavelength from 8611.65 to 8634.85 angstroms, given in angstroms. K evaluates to -1.4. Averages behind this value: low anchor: 13.6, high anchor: 12.6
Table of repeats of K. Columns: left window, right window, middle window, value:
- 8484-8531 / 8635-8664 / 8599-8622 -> -0.9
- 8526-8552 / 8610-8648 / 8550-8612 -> -3.9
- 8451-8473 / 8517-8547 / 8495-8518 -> -0.4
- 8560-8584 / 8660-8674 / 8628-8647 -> -1.8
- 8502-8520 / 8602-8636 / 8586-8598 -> -0.2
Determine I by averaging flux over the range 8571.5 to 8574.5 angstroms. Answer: 13.8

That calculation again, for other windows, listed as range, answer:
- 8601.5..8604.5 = 13.7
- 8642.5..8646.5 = 13.7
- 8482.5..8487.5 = 13.9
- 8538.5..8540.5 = 11.1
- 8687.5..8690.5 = 12.8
